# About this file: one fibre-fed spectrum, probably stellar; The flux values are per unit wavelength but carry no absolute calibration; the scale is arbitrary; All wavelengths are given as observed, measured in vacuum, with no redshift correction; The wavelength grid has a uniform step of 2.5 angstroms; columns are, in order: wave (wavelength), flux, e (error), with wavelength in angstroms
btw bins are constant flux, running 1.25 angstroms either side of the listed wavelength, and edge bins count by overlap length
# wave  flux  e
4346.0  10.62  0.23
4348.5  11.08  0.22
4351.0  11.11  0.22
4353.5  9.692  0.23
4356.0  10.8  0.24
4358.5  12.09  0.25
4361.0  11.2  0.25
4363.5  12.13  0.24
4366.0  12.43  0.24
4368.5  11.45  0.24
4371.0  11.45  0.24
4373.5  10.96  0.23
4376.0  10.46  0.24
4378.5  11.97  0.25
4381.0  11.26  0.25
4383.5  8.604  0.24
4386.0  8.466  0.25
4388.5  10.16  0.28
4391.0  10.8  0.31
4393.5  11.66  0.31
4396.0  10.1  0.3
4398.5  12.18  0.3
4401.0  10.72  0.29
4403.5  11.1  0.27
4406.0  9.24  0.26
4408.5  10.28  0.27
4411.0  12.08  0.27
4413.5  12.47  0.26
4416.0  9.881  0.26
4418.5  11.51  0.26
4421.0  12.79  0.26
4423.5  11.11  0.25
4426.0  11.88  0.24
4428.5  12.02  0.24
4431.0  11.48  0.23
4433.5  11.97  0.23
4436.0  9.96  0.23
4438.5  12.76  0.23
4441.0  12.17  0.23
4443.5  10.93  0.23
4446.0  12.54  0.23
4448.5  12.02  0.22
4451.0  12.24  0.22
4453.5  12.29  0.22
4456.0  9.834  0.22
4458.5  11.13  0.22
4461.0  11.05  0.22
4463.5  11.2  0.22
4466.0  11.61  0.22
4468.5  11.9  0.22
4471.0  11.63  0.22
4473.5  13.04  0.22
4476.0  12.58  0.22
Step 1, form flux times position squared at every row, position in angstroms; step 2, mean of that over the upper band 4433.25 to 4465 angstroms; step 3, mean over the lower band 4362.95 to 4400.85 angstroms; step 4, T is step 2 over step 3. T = 1.09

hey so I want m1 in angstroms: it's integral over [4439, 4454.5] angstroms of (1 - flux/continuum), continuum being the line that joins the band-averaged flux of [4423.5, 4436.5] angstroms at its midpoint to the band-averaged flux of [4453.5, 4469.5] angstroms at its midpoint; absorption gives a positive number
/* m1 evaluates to -1.0 angstroms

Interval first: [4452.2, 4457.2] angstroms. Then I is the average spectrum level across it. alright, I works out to 11.1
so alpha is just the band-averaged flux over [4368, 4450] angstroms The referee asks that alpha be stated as 11.2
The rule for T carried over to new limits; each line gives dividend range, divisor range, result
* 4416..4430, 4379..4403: 1.13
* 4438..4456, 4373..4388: 1.20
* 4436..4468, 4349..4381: 1.07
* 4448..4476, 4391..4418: 1.09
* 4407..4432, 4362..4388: 1.08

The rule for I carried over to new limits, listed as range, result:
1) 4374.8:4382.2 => 11.2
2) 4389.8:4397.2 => 10.9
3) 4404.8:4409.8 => 9.79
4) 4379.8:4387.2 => 9.44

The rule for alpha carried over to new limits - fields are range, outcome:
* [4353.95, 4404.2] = 11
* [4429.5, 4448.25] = 11.7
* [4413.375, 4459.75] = 11.6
